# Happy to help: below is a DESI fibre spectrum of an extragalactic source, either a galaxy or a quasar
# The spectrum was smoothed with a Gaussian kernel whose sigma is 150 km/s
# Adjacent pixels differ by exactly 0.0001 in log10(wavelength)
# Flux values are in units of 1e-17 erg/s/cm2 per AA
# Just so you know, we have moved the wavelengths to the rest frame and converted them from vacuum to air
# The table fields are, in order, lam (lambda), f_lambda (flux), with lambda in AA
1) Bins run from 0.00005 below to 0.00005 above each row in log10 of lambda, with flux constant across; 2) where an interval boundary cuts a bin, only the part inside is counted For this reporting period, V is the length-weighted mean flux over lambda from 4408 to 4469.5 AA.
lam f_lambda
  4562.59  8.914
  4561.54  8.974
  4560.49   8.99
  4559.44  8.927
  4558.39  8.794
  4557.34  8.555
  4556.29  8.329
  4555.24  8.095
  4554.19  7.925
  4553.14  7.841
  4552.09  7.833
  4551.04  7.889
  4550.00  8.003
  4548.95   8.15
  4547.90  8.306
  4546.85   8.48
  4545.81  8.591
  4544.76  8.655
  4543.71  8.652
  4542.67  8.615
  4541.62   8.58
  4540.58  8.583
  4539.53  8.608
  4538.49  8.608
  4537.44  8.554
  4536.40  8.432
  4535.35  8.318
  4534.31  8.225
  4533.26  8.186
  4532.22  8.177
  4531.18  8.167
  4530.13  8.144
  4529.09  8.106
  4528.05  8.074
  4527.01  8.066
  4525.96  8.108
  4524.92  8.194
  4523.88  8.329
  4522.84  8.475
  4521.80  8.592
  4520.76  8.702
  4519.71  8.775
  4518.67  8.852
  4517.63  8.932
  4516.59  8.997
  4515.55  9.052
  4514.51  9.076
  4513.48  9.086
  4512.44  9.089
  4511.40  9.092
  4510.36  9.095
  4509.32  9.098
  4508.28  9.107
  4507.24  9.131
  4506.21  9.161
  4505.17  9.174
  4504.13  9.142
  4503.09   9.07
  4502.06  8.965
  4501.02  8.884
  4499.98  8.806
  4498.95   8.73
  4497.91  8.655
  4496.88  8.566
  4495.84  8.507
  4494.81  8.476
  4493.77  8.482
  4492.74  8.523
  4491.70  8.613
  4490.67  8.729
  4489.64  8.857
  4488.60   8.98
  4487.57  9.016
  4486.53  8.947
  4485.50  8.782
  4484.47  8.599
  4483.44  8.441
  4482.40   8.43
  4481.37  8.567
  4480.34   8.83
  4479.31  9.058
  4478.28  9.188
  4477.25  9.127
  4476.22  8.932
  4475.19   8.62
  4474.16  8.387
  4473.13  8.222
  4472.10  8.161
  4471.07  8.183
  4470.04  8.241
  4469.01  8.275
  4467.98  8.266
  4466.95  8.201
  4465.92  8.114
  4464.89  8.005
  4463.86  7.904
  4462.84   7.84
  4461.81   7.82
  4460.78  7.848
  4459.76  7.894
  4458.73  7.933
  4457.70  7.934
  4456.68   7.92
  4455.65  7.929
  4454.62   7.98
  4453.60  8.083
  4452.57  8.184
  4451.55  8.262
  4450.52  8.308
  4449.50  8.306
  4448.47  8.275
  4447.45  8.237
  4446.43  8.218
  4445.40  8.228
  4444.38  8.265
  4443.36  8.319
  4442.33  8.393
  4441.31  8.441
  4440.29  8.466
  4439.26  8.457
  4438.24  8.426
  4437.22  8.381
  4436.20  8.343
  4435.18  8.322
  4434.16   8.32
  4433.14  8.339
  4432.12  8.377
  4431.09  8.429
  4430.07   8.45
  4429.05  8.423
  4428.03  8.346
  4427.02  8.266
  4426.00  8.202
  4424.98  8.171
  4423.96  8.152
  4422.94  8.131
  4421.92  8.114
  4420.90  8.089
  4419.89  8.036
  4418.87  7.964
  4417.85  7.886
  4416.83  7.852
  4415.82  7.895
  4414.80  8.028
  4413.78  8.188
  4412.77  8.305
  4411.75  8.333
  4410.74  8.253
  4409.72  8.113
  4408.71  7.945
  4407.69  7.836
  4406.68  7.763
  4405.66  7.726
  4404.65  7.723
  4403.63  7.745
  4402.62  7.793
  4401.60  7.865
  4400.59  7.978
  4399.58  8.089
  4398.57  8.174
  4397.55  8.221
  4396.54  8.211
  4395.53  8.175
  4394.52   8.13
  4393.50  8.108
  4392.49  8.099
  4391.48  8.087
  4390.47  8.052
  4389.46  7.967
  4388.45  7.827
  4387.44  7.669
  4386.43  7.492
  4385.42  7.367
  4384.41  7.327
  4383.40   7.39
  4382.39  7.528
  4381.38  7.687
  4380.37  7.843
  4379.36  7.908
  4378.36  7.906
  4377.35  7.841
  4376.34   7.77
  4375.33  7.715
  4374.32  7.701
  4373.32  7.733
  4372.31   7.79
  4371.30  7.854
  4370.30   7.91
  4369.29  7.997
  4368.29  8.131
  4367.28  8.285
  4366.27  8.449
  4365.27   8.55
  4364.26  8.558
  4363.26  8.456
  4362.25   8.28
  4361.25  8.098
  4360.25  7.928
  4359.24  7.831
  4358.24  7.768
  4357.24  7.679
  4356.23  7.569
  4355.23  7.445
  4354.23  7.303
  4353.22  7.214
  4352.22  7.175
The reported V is 8.17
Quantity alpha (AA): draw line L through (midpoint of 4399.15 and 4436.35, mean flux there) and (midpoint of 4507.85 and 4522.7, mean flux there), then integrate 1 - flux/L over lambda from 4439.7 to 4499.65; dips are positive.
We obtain 1.1 AA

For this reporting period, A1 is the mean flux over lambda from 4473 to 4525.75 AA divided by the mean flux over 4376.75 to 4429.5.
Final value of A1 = 1.1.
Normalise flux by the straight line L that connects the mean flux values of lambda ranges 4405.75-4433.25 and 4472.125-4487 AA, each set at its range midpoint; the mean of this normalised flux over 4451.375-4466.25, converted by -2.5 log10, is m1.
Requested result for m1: 0.07 mag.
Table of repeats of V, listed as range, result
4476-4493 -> 8.8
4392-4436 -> 8.11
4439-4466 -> 8.13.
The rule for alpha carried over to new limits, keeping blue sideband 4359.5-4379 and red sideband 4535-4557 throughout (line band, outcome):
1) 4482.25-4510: -1.9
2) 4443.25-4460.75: 0.1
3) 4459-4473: 0.2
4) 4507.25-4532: -1.1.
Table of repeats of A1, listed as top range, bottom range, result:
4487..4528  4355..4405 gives 1.11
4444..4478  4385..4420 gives 1.03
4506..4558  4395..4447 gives 1.04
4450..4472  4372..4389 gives 1.05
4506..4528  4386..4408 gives 1.11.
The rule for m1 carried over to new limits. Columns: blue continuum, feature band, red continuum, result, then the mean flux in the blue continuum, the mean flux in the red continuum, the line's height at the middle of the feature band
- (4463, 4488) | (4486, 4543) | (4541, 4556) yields -0.04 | 8.51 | 8.26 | 8.38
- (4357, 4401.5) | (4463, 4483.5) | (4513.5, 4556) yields -0.03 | 7.95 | 8.41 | 8.22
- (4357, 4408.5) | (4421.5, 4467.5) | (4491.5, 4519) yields 0.03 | 7.92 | 8.91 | 8.42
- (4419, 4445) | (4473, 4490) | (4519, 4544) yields -0.05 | 8.3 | 8.39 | 8.34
